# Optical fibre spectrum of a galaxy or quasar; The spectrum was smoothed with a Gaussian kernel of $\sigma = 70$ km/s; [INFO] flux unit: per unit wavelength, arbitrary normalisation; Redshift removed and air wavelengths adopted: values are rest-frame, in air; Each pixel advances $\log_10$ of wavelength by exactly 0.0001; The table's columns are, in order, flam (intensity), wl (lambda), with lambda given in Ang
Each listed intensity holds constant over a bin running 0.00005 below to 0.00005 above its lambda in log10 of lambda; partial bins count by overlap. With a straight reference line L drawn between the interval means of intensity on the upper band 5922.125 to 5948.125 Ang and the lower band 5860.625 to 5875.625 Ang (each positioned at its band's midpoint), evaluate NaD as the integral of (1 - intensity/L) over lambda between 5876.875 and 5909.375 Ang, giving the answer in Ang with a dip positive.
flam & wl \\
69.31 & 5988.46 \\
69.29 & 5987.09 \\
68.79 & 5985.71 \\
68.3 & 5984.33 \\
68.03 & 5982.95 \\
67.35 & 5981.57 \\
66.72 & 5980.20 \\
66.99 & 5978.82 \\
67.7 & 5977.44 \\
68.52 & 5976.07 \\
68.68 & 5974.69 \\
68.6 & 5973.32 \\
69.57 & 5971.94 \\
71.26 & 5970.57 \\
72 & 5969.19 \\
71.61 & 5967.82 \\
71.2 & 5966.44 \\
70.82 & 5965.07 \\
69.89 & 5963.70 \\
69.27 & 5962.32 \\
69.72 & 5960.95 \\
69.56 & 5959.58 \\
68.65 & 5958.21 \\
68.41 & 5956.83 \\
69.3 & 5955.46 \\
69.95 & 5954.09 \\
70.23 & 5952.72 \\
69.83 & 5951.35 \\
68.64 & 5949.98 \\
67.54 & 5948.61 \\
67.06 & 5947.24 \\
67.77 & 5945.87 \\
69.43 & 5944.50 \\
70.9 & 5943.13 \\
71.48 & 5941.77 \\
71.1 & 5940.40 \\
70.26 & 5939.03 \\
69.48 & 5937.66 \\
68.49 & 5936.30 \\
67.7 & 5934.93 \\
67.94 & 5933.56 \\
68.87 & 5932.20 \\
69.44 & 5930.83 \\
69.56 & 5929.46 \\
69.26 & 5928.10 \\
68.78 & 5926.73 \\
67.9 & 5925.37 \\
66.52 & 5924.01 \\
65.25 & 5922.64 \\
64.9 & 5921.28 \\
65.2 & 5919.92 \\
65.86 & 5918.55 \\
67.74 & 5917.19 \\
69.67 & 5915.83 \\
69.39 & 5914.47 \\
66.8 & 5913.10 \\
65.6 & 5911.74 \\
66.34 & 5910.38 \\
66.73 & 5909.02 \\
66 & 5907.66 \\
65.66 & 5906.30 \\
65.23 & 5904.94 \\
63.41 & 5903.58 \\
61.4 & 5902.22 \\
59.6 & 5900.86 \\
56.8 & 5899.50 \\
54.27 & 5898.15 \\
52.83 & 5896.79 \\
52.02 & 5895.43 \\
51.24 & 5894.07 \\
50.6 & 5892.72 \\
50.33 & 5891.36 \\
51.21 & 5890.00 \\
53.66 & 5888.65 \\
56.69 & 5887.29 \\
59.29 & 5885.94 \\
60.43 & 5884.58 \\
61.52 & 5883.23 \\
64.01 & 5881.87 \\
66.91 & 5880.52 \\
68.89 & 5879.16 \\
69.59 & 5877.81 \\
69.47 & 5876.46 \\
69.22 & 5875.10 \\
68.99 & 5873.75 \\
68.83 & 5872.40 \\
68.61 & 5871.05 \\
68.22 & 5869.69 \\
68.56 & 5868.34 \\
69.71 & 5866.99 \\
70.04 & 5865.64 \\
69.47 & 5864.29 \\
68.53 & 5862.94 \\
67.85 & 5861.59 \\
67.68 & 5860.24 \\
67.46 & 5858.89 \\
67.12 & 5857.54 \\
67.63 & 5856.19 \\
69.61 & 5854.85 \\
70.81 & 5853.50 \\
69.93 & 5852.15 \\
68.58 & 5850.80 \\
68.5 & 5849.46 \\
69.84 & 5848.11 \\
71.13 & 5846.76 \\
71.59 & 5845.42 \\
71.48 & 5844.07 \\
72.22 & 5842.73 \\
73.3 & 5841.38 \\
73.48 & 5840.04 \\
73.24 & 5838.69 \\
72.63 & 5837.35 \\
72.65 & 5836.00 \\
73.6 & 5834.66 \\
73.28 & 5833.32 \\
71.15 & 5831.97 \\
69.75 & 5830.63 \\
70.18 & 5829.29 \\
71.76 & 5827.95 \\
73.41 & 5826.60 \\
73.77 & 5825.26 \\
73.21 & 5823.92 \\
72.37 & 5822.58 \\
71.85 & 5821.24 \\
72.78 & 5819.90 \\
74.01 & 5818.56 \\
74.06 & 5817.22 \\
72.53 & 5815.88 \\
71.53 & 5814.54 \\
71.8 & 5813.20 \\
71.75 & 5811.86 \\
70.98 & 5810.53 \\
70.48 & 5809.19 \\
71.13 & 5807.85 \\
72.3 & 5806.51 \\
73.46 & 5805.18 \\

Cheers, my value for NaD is 4.4 Ang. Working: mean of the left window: 68.9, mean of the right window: 68.8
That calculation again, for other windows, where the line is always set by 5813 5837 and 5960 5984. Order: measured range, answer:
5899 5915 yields 1.41 Ang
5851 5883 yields 1.37 Ang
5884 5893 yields 2.07 Ang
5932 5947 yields 0.13 Ang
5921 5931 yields 0.36 Ang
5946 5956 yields 0.12 Ang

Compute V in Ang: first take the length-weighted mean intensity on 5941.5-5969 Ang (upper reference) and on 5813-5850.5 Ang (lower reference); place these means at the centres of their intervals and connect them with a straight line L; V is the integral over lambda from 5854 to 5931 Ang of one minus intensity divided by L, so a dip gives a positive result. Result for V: 7.02 Ang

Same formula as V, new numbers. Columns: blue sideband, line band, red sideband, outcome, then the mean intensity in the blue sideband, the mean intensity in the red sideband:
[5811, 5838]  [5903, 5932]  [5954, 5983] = 1.4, 72.4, 69.3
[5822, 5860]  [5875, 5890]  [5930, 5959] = 1.6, 71.2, 69.2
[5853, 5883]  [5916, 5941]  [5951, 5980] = 0.4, 68.4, 69.5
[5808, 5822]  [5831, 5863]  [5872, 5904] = -1.8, 72.1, 59.9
